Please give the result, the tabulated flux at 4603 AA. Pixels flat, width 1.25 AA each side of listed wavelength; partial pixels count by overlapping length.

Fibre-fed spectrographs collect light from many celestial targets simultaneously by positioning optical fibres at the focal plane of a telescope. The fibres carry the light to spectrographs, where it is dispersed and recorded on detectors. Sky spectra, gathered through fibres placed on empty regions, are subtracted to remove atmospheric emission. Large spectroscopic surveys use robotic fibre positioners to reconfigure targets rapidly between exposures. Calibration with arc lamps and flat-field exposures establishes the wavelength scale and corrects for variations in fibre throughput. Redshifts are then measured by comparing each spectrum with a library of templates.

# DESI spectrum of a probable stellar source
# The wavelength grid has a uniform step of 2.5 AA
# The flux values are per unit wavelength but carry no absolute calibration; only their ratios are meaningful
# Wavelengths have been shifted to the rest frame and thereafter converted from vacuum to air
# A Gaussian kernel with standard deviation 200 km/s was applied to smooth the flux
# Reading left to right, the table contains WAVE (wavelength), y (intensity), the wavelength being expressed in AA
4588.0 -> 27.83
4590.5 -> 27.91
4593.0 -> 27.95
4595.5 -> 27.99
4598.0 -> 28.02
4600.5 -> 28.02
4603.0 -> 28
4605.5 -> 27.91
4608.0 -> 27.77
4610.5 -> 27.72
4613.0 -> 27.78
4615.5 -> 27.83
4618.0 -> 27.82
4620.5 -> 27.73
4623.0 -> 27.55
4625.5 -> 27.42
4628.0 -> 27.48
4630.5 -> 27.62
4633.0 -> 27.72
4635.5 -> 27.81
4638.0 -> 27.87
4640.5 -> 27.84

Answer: 28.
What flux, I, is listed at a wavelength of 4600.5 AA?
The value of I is 28.02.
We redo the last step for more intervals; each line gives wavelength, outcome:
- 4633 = 27.72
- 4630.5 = 27.62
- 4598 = 28.02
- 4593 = 27.95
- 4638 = 27.87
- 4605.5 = 27.91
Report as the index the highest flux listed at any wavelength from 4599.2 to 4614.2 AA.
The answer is 28.02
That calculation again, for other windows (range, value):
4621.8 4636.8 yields 27.81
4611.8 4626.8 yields 27.83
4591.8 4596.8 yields 27.99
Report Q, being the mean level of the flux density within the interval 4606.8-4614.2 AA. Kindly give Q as 27.8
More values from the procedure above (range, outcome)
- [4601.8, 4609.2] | 27.9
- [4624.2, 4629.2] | 27.5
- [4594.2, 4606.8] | 28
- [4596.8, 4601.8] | 28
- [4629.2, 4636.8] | 27.7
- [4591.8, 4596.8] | 28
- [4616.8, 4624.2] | 27.7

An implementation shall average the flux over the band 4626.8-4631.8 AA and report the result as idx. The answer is 27.6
